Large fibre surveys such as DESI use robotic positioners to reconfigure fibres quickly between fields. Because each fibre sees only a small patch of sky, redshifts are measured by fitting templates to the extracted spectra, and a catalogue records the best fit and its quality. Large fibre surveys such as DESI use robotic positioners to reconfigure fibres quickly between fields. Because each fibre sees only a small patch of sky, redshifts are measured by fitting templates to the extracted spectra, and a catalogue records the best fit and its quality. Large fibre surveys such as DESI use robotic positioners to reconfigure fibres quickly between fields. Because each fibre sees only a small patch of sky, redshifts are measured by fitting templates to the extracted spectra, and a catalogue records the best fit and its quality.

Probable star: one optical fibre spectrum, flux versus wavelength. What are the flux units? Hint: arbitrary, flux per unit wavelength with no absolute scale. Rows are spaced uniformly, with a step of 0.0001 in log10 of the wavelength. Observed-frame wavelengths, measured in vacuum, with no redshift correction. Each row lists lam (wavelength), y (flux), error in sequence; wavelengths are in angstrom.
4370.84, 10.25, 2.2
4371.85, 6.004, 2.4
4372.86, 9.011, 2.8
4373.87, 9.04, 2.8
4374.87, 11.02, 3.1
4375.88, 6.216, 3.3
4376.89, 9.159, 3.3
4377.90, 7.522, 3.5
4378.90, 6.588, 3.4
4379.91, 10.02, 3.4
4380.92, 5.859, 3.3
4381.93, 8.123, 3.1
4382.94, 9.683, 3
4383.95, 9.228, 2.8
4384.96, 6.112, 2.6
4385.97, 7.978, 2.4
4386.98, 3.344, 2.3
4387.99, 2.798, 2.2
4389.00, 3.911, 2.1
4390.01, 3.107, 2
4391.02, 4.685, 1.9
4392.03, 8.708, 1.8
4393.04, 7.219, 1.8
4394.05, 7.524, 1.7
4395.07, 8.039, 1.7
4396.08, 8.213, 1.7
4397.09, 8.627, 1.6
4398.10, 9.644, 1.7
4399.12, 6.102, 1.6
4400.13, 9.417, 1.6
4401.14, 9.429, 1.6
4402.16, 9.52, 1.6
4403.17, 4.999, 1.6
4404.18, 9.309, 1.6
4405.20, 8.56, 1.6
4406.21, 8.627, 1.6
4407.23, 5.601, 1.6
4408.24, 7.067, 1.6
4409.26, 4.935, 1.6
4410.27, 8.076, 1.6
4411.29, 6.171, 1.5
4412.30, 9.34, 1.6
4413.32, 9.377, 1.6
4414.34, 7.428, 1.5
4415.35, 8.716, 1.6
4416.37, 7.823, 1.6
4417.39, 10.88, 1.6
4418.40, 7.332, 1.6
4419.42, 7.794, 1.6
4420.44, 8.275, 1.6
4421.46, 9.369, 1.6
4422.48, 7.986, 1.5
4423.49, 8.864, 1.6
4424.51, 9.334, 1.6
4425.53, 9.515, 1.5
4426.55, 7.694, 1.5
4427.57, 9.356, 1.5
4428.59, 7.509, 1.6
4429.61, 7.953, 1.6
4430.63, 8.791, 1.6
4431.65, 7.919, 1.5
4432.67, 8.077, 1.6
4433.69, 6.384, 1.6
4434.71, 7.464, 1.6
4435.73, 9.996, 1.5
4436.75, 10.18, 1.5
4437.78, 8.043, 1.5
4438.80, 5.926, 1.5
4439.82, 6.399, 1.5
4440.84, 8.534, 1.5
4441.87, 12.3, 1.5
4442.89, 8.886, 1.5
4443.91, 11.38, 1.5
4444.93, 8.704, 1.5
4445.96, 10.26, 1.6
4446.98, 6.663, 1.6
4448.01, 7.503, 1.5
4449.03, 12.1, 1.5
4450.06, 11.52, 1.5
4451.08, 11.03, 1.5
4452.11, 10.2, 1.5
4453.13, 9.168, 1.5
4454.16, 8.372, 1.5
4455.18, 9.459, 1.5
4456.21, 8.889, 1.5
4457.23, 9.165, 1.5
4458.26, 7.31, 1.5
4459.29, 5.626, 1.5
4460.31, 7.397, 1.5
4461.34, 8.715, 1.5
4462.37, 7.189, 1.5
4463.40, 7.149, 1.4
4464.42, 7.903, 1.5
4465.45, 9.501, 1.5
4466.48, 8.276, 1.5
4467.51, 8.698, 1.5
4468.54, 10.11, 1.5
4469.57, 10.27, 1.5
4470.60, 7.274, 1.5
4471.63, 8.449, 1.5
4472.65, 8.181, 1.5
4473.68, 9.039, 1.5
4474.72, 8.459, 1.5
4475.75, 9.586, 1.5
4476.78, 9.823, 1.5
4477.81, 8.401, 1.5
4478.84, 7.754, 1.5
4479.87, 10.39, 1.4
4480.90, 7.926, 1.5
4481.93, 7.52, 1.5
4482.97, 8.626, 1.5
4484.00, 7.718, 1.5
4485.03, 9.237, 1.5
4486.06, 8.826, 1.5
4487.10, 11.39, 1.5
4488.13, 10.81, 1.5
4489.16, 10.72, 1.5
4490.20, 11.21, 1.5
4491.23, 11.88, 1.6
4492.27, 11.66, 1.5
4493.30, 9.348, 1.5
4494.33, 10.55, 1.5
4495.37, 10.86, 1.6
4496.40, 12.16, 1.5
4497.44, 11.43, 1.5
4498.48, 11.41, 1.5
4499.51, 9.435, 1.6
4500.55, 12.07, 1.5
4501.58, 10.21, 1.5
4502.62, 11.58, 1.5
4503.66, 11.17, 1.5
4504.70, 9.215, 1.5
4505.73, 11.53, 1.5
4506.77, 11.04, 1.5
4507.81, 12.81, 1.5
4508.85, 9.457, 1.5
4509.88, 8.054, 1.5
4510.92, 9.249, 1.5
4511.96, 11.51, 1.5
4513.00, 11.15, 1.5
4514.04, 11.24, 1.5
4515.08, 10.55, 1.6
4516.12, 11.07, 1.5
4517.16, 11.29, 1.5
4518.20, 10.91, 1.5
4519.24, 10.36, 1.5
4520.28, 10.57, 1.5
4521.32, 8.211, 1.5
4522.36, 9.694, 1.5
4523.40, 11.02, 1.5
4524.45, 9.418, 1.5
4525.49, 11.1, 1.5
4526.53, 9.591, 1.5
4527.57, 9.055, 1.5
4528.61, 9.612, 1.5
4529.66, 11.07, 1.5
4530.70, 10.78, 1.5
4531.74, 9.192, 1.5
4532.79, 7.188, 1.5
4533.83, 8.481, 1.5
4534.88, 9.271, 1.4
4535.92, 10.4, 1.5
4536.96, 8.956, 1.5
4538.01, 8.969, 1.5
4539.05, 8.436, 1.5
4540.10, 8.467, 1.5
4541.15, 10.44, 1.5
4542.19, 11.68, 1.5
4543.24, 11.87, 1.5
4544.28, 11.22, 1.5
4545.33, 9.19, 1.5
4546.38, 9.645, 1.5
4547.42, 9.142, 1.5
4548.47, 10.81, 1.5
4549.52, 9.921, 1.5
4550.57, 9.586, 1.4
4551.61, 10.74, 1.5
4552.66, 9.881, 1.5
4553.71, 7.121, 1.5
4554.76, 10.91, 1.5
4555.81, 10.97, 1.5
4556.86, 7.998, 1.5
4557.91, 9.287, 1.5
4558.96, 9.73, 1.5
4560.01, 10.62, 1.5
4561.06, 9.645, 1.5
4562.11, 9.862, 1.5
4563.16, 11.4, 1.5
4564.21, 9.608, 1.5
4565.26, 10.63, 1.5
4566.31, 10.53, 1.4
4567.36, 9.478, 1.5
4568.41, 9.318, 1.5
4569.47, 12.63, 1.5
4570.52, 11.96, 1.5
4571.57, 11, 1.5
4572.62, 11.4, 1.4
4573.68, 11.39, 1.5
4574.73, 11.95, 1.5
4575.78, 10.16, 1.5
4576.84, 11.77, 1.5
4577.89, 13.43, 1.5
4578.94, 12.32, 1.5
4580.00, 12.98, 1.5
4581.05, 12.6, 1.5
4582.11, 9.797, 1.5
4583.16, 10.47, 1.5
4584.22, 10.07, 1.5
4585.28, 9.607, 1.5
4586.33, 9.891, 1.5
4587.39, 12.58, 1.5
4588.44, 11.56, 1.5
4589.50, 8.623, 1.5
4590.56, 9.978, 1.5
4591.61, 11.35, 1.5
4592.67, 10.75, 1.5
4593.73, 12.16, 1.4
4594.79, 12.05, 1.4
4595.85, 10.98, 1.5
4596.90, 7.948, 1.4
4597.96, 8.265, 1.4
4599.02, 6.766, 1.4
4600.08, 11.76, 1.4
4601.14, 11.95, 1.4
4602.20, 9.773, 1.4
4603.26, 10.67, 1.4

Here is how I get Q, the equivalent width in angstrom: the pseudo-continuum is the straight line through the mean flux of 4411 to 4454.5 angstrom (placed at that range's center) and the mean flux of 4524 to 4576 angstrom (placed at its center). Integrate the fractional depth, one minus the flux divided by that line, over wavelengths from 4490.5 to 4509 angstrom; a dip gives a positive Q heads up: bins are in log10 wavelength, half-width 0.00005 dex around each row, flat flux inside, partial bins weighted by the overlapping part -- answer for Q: -2.98 angstrom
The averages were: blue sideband 8.77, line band 11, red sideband 10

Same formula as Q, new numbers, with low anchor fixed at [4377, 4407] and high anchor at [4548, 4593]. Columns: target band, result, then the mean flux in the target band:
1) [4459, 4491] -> 0.17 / 8.83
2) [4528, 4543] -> 0.65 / 9.53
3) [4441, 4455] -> -2.41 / 9.81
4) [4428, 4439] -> 0.02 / 8.09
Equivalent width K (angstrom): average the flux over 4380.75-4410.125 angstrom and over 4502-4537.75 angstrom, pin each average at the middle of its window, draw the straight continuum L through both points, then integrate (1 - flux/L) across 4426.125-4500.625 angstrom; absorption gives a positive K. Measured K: -2.7 angstrom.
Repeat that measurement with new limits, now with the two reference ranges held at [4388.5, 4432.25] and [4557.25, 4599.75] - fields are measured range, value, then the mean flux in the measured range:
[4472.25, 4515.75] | -4.03 angstrom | 10.1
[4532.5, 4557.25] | 1.07 angstrom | 9.67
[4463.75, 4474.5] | 0.14 angstrom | 8.74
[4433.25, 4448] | -0.42 angstrom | 8.62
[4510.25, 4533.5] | -1.02 angstrom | 10.1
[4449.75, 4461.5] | -0.33 angstrom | 8.87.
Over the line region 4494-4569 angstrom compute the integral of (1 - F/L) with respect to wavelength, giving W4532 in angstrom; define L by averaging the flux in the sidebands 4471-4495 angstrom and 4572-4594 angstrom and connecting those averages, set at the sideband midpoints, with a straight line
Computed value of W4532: 0.8 angstrom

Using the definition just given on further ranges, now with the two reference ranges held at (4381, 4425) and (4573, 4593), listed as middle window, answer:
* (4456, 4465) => 1.1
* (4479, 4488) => 0.2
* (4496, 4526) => -2.9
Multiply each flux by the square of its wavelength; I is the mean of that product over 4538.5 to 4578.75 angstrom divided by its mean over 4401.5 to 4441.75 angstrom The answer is 1.36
